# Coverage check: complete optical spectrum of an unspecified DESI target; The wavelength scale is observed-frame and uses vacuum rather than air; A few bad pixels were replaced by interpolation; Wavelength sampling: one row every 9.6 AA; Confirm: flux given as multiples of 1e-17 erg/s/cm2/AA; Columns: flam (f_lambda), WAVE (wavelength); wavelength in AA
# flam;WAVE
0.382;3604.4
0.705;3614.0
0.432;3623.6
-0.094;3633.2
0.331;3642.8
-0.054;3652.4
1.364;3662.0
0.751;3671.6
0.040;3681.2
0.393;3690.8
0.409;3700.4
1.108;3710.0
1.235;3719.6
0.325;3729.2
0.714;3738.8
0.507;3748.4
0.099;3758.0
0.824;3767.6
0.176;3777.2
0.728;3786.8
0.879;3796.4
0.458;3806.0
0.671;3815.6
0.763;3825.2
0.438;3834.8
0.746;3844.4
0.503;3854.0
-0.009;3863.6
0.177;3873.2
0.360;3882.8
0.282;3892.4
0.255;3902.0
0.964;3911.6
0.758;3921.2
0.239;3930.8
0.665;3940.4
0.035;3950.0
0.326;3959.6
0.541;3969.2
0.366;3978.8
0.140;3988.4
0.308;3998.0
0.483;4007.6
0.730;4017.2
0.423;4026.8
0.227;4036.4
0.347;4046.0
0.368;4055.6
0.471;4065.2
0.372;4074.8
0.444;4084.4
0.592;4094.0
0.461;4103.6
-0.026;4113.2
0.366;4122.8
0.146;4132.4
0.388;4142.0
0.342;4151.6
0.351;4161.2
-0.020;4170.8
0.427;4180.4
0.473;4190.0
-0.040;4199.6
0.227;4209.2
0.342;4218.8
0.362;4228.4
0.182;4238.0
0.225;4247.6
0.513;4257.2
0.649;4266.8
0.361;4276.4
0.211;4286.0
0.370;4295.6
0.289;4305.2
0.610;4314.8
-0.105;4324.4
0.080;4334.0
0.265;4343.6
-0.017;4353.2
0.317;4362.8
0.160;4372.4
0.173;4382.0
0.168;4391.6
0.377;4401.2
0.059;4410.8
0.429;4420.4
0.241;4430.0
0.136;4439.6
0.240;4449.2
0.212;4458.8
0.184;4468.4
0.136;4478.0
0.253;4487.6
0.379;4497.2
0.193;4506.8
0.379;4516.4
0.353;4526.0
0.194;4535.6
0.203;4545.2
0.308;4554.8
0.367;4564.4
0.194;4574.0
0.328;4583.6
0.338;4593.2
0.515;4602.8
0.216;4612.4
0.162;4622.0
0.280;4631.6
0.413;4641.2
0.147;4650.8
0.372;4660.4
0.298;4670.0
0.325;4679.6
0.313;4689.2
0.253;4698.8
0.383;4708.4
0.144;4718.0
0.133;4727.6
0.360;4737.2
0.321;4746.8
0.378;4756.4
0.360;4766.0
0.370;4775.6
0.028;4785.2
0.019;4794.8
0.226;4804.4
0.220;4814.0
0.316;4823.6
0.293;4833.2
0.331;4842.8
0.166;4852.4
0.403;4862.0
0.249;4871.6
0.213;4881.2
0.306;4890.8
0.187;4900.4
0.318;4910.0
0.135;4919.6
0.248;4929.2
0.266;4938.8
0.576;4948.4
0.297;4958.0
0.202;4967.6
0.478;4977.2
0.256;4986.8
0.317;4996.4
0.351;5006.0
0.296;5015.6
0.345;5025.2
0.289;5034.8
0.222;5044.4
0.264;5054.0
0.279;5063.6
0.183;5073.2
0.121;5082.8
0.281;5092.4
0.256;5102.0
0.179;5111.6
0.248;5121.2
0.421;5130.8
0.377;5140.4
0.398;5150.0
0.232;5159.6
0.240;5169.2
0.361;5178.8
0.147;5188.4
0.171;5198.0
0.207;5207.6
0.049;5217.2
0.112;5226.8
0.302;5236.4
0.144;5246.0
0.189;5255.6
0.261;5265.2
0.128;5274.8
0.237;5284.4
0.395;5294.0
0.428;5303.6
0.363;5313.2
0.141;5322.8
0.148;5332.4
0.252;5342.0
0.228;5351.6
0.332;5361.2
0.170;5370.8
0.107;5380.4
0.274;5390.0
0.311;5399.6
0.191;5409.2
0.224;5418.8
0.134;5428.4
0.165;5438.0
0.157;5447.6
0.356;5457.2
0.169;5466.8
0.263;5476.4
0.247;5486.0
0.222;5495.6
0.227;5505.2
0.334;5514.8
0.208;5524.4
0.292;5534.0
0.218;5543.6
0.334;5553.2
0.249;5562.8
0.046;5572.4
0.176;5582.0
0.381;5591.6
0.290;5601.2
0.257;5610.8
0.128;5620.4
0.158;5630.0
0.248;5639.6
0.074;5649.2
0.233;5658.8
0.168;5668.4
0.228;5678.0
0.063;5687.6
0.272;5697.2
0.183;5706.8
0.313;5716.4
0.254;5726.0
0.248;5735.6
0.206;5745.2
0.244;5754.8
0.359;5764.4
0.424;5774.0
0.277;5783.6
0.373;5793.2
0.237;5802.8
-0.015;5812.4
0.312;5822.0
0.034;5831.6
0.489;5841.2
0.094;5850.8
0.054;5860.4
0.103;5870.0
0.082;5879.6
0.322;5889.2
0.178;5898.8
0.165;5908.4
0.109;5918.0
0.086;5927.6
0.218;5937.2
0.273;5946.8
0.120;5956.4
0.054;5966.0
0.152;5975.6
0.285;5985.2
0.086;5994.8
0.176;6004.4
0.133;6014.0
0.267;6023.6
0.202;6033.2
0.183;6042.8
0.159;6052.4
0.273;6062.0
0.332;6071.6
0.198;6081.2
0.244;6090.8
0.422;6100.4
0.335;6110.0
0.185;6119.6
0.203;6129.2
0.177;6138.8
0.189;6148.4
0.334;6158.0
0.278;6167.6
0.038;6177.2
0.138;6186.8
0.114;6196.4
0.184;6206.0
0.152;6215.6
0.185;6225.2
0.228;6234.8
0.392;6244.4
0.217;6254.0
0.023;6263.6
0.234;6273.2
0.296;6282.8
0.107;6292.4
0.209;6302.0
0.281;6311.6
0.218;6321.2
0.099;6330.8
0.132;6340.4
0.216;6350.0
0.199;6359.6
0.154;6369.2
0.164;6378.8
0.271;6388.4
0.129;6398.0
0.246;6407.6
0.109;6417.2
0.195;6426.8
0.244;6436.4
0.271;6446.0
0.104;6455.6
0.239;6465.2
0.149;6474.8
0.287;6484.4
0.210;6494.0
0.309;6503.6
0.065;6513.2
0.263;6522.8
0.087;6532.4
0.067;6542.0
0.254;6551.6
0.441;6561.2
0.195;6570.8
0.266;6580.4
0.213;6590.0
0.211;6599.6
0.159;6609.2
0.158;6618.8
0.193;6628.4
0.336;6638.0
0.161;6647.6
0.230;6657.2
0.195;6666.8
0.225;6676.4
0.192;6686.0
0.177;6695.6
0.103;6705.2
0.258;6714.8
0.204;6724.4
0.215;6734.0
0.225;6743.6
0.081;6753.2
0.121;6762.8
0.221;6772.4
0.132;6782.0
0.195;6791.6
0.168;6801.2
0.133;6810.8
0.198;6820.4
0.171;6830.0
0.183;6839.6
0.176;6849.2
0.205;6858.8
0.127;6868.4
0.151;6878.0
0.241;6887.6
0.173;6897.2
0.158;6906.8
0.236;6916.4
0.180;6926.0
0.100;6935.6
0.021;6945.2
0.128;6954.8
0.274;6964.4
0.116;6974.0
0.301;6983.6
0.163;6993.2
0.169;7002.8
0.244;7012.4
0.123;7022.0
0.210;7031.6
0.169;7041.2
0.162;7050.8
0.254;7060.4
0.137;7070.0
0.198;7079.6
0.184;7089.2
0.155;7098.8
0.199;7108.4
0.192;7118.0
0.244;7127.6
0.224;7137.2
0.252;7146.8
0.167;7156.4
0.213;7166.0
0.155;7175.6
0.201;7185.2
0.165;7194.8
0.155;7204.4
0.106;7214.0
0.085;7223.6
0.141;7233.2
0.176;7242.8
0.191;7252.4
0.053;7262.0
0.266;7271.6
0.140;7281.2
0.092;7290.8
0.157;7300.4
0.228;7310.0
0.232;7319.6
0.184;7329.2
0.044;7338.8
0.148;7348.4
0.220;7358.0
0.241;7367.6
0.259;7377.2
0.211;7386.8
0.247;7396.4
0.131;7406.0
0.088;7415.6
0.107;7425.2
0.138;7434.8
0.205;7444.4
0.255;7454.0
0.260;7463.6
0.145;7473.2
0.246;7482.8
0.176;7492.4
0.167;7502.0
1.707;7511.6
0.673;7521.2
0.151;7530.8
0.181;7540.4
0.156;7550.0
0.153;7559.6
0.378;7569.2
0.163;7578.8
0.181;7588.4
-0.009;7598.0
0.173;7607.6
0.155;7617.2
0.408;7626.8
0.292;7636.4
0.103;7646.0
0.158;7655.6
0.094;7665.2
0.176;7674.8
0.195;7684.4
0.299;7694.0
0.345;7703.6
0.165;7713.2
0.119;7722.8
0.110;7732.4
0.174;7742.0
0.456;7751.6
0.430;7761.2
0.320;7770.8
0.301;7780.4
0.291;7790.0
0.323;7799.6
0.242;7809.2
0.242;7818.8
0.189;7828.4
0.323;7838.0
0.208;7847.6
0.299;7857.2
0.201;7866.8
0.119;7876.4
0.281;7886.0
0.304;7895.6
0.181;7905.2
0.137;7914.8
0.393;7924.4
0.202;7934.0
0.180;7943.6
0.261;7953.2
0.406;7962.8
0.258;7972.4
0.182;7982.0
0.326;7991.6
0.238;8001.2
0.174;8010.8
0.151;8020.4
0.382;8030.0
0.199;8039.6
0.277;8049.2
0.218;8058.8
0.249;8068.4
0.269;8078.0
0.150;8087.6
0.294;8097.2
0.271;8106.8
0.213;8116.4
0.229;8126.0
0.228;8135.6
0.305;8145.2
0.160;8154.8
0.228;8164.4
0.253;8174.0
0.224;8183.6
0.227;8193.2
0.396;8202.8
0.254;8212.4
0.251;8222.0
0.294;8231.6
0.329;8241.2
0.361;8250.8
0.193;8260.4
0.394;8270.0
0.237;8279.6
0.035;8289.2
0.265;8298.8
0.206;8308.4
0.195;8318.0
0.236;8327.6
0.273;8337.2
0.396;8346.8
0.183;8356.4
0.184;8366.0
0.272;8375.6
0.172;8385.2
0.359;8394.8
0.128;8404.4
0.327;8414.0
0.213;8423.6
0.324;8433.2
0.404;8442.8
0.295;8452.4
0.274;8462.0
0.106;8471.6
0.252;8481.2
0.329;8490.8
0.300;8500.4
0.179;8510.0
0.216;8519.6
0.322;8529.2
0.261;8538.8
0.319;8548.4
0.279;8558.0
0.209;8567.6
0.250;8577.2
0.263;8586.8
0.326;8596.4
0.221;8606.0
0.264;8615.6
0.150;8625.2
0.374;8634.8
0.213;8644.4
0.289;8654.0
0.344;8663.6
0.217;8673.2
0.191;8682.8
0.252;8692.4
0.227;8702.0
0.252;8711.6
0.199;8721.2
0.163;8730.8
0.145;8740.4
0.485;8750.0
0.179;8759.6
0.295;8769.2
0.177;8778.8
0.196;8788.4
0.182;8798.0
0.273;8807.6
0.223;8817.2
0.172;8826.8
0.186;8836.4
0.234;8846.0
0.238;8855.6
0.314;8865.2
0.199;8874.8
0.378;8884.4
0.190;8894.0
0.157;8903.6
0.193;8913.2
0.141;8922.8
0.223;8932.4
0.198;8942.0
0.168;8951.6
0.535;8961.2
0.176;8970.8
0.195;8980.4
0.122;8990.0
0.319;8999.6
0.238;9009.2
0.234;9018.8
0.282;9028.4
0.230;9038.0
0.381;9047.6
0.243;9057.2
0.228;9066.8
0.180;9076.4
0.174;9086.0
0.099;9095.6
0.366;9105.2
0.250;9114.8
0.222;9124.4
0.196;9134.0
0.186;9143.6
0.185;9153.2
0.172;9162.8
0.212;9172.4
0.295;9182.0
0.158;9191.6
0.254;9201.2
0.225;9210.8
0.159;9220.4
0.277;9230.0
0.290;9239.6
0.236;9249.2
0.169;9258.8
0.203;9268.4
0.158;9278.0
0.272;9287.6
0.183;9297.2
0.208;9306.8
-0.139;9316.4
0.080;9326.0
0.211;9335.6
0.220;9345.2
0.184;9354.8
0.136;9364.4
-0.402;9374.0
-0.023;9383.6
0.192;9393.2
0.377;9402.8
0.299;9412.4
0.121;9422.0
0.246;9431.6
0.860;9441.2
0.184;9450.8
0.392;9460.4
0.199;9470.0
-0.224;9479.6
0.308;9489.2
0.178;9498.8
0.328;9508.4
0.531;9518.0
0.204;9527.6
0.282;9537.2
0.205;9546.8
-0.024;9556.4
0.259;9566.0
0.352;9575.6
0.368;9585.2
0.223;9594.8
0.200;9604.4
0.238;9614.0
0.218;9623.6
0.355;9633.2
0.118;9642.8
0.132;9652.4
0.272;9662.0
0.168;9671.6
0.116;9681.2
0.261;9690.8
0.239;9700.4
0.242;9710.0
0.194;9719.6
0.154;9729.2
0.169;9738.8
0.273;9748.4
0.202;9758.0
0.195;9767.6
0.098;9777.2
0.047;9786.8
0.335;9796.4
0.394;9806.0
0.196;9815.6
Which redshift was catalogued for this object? 1.02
